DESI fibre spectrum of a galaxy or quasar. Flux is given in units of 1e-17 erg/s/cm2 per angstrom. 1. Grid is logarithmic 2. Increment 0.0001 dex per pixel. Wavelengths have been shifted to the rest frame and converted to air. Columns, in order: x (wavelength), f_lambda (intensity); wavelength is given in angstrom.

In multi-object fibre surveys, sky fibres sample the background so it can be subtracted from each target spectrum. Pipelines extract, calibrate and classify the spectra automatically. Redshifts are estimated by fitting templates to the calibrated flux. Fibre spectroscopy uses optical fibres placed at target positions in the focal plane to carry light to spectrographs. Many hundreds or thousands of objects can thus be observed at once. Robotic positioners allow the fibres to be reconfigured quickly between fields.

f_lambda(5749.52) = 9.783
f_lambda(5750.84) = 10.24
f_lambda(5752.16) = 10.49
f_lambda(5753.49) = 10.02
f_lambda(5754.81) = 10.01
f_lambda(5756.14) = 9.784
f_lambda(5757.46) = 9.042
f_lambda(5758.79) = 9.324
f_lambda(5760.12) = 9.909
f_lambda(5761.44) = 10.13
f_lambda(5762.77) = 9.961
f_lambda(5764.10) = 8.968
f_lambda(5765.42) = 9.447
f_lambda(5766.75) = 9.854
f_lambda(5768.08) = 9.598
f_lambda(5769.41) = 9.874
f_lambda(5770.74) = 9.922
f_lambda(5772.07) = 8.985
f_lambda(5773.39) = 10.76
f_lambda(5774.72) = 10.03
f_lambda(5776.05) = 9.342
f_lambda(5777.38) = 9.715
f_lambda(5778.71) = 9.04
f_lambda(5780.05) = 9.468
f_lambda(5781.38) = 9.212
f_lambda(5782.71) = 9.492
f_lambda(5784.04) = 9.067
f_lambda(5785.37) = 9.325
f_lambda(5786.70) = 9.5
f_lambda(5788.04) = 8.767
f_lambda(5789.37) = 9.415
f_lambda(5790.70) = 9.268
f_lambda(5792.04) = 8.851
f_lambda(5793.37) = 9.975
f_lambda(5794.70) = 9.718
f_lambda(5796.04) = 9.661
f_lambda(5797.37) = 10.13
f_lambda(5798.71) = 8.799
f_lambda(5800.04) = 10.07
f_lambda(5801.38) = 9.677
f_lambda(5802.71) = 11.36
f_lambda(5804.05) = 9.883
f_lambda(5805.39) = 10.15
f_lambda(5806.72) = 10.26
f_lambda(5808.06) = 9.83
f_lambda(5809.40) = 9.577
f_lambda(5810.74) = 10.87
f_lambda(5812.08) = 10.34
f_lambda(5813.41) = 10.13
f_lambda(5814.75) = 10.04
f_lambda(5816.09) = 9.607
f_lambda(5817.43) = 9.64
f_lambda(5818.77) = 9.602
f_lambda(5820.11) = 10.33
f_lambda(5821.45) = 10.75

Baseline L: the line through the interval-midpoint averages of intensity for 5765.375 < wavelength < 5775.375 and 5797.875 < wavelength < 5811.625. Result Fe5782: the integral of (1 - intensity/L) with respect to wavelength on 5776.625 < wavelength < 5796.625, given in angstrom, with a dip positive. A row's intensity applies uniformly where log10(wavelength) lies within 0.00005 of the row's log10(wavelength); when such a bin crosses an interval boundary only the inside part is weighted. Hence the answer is 1.1 angstrom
